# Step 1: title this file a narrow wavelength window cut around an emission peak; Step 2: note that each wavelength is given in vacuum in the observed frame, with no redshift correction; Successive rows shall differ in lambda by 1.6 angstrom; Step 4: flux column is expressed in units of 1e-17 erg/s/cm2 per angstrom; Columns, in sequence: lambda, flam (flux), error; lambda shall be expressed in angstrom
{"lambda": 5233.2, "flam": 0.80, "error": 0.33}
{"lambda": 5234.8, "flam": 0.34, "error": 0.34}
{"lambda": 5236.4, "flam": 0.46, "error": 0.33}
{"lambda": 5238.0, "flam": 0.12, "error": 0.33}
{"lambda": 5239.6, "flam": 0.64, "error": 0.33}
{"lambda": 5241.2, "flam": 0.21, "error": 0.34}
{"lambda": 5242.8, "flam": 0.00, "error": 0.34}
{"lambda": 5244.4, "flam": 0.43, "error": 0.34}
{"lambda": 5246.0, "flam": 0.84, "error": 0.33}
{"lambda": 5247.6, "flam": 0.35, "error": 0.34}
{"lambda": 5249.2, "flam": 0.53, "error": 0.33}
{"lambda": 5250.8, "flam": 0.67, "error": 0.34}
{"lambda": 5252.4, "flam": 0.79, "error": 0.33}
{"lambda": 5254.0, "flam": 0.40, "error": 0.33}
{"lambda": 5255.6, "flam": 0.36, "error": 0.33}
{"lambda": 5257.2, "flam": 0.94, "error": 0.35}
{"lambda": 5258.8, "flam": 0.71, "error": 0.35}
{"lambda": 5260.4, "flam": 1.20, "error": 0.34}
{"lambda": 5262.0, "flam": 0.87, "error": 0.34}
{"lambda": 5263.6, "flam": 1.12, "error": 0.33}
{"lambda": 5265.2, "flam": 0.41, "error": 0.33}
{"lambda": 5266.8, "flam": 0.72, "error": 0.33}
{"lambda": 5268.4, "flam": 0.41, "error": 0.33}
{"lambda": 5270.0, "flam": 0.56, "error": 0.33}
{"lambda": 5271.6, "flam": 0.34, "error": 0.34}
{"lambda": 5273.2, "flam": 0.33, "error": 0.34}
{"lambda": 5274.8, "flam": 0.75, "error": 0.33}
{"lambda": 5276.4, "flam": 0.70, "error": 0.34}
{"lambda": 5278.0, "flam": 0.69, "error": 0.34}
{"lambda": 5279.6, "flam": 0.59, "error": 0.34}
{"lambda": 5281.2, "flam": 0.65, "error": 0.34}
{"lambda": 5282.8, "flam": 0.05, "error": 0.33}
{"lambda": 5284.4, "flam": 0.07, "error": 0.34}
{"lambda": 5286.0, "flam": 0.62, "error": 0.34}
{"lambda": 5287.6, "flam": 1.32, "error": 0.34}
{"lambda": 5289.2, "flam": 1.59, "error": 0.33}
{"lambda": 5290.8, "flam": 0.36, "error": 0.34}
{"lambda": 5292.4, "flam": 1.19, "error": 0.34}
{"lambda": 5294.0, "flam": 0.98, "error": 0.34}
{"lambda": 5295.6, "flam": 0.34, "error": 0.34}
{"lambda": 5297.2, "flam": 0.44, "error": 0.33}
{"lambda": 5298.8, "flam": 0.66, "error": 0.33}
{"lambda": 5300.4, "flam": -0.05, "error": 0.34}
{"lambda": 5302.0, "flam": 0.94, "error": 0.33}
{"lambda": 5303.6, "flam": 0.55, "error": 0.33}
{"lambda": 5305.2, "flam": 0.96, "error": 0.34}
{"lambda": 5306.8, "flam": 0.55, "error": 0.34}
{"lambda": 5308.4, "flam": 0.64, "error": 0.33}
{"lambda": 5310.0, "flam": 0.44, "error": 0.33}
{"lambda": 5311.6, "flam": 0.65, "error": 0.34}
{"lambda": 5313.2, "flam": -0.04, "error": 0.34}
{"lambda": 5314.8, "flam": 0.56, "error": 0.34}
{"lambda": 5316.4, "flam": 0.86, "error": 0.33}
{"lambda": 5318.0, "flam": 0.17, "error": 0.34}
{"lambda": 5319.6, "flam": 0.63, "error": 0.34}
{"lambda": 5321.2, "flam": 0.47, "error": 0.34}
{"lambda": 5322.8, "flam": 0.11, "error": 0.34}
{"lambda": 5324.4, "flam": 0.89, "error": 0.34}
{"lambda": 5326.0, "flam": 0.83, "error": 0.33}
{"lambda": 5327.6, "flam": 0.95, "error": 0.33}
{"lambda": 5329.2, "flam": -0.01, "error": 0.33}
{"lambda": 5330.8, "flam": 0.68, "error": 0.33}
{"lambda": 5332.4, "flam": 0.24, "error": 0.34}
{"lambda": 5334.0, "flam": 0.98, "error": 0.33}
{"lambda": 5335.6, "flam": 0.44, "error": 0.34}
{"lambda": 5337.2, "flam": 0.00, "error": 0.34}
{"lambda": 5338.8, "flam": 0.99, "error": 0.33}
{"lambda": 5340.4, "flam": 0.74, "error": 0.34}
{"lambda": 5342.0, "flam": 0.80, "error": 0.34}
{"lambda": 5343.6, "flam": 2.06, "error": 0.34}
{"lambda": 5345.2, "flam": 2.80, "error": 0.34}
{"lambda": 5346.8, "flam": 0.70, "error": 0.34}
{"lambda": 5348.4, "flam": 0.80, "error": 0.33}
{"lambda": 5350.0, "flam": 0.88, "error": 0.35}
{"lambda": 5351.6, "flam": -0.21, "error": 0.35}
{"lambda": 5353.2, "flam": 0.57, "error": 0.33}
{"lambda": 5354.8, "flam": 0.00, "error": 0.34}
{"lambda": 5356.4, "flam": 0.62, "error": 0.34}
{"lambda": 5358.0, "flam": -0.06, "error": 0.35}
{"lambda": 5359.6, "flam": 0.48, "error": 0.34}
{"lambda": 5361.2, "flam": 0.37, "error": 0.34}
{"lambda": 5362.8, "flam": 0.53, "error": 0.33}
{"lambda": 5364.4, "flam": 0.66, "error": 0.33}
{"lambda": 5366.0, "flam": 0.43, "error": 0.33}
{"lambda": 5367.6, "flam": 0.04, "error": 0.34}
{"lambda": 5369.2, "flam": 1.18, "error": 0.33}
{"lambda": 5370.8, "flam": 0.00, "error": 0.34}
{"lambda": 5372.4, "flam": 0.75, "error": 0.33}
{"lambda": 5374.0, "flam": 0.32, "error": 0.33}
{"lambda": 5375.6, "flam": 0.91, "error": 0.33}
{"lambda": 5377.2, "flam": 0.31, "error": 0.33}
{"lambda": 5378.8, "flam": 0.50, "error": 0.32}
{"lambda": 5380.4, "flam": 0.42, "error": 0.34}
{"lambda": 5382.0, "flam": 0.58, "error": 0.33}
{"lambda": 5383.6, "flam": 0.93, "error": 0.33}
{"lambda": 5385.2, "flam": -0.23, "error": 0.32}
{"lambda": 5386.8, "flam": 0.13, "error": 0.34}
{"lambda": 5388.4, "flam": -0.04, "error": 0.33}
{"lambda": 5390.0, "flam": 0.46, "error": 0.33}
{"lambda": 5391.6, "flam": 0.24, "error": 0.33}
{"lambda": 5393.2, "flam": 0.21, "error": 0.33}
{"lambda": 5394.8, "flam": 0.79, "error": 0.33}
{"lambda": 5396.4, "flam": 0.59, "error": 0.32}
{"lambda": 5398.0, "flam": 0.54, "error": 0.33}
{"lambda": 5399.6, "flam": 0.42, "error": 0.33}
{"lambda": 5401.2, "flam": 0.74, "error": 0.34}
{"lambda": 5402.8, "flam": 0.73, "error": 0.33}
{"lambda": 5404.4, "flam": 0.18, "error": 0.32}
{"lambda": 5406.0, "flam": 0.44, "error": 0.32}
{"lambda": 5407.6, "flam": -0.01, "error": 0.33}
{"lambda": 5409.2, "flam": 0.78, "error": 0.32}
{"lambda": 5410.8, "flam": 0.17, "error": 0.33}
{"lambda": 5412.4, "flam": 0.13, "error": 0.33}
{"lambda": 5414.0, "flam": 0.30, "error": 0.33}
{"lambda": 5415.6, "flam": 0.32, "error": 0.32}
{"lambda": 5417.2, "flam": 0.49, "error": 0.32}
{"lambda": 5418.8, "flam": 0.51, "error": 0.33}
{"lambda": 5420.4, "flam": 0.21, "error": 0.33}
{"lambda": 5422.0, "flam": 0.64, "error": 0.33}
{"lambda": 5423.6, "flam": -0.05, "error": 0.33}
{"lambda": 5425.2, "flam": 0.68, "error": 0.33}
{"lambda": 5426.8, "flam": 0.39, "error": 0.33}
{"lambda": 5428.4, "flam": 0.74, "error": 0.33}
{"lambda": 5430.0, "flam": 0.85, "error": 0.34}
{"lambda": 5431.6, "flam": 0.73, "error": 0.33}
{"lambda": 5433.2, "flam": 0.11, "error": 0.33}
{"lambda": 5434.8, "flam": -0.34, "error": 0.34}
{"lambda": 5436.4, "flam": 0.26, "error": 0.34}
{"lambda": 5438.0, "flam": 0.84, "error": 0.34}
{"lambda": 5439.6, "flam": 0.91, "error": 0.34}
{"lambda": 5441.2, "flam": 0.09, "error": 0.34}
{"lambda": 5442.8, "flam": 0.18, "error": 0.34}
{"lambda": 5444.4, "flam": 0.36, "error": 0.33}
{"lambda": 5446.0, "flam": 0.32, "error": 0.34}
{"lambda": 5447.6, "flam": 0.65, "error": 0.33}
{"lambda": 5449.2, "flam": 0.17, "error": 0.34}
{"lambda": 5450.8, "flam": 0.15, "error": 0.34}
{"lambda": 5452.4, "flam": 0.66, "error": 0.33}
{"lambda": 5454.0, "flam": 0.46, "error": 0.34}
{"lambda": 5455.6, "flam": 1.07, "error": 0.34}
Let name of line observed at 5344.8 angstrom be [O III]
